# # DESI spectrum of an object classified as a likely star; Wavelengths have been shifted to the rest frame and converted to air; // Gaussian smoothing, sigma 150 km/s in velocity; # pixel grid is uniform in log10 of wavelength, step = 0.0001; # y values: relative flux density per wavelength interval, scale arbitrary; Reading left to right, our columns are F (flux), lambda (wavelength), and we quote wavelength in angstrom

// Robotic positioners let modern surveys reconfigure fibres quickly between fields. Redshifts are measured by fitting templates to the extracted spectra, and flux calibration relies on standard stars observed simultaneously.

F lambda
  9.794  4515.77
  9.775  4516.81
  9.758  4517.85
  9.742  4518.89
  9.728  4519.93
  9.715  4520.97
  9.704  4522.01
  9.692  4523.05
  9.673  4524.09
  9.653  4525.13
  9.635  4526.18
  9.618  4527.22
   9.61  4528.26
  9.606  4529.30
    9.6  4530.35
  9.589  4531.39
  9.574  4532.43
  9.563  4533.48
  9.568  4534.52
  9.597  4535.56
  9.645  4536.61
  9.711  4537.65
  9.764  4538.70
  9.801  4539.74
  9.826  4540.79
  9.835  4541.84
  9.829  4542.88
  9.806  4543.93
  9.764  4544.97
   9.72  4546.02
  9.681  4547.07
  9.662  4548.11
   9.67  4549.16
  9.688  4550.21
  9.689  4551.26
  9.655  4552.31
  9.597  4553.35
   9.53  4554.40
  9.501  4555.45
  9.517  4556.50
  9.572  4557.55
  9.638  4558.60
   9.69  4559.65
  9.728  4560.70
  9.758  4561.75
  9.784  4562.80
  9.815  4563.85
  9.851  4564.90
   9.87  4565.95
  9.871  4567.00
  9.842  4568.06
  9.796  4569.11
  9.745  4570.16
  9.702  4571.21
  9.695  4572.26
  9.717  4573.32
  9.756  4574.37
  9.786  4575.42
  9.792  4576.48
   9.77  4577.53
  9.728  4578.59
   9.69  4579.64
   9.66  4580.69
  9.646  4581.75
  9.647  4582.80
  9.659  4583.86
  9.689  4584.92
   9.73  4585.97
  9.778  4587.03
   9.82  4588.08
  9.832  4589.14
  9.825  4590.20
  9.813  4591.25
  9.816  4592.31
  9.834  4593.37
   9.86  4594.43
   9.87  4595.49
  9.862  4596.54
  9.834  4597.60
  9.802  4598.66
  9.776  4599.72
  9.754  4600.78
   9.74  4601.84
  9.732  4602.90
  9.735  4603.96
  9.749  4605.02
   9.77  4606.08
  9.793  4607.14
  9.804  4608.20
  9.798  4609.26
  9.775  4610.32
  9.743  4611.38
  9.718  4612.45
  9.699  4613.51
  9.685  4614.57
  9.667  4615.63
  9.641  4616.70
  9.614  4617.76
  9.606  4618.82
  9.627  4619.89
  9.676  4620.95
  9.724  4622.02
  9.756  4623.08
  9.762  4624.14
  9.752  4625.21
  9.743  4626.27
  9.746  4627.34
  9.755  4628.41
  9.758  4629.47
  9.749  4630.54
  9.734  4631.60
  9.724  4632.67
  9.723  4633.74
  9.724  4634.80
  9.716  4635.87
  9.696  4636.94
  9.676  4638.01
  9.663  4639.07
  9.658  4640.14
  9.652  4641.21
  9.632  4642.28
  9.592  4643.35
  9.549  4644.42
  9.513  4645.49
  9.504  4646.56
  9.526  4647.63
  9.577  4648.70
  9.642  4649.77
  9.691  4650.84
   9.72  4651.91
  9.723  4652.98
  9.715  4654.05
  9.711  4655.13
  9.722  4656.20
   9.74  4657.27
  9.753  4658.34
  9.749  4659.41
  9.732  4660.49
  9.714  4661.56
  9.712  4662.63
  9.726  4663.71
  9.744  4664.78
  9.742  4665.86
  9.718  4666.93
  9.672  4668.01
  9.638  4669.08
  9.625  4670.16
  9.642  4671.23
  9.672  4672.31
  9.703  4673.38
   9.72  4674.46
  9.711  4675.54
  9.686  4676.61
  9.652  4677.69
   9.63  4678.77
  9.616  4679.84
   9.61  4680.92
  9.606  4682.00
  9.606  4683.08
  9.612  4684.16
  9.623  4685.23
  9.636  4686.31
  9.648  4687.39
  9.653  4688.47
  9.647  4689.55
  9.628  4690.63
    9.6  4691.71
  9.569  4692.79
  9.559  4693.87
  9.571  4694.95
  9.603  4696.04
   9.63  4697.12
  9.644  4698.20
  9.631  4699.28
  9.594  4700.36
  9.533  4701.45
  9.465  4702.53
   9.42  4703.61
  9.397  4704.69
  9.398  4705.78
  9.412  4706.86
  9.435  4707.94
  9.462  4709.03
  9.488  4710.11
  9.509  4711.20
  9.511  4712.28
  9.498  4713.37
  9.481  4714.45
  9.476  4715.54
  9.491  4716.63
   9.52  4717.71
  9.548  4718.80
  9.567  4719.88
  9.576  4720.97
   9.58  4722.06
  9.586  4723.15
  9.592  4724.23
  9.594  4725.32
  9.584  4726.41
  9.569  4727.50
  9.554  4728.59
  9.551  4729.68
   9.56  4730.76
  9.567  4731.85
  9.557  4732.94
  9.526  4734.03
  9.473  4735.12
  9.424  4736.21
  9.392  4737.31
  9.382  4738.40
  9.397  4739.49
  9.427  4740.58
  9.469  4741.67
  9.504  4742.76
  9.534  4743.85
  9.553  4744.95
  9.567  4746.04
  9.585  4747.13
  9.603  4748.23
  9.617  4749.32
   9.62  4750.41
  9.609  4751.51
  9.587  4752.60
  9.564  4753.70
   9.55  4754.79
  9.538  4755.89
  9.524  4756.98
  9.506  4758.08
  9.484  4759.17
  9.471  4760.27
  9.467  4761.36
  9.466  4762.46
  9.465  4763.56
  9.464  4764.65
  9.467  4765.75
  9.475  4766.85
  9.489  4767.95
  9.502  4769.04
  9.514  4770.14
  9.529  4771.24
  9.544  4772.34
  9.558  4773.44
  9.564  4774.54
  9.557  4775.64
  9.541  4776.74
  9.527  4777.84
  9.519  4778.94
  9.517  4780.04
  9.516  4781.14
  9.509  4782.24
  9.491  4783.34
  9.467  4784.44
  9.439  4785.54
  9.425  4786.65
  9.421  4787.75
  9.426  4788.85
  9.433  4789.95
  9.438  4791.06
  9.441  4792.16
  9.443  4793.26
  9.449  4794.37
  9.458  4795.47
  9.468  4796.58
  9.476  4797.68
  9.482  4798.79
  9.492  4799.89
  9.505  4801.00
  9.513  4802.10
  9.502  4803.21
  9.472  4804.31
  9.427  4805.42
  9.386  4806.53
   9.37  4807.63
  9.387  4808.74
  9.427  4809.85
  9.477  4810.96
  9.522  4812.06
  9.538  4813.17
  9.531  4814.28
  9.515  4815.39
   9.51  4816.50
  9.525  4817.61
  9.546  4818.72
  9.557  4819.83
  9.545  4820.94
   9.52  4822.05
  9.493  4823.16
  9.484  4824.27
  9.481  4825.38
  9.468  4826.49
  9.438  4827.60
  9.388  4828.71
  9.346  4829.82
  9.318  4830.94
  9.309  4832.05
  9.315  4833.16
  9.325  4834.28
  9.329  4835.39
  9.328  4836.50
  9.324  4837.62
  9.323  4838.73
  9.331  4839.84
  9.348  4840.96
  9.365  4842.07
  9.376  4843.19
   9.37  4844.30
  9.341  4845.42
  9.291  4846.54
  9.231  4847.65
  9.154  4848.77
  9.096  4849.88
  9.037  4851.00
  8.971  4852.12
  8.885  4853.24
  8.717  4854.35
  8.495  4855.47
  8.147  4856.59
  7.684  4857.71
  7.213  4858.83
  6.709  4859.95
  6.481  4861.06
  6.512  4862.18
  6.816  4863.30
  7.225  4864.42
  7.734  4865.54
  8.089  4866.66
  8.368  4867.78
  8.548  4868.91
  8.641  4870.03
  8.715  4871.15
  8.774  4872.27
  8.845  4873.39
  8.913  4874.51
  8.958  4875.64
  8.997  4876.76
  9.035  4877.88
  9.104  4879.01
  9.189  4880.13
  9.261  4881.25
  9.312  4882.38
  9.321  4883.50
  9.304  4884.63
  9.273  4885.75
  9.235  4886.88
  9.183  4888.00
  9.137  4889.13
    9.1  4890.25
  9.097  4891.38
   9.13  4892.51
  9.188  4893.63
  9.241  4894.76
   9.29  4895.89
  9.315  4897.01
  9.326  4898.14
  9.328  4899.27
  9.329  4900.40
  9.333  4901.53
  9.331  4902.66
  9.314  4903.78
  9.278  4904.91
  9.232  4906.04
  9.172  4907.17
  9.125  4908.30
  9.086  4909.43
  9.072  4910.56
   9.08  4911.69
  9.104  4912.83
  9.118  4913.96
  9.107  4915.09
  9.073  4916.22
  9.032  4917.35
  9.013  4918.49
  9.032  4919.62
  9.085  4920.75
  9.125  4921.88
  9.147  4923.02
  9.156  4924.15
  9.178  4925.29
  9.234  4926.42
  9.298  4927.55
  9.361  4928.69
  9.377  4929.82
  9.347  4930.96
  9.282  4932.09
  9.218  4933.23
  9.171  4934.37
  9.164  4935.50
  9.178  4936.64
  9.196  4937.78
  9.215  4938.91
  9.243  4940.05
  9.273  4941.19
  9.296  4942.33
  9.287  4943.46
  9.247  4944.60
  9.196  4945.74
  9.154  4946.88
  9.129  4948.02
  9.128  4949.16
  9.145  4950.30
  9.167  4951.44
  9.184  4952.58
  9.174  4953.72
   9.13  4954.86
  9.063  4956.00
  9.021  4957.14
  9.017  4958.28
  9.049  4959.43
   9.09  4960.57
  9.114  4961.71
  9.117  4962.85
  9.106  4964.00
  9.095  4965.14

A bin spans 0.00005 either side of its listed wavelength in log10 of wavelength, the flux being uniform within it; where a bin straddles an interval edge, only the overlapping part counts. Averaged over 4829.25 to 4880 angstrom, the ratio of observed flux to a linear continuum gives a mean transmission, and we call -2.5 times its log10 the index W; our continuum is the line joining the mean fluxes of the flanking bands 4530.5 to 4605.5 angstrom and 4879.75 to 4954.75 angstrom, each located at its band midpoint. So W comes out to 0.07 mag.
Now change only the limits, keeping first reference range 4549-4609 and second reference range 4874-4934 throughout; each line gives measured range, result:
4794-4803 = -0.013 mag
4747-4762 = -0.012 mag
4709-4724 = -0.002 mag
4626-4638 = -0.008 mag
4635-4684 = -0.007 mag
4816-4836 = -0.014 mag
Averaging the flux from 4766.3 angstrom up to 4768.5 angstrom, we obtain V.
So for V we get 9.5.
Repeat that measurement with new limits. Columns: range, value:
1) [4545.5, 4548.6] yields 9.7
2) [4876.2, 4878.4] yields 9.03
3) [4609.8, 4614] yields 9.72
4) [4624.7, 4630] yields 9.75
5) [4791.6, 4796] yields 9.46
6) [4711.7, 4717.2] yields 9.5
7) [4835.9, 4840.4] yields 9.33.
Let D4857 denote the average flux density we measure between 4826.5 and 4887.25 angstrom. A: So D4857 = 8.78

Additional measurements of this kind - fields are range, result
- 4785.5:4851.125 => 9.41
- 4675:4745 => 9.55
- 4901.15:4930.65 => 9.17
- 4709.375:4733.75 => 9.54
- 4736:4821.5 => 9.49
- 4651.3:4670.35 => 9.71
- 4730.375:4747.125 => 9.49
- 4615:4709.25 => 9.65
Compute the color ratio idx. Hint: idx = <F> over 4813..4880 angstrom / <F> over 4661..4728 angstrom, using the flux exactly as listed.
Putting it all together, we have 0.93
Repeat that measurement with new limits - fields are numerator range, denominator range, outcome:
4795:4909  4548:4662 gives 0.93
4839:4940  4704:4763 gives 0.94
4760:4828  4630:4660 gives 0.98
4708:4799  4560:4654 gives 0.98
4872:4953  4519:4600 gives 0.94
